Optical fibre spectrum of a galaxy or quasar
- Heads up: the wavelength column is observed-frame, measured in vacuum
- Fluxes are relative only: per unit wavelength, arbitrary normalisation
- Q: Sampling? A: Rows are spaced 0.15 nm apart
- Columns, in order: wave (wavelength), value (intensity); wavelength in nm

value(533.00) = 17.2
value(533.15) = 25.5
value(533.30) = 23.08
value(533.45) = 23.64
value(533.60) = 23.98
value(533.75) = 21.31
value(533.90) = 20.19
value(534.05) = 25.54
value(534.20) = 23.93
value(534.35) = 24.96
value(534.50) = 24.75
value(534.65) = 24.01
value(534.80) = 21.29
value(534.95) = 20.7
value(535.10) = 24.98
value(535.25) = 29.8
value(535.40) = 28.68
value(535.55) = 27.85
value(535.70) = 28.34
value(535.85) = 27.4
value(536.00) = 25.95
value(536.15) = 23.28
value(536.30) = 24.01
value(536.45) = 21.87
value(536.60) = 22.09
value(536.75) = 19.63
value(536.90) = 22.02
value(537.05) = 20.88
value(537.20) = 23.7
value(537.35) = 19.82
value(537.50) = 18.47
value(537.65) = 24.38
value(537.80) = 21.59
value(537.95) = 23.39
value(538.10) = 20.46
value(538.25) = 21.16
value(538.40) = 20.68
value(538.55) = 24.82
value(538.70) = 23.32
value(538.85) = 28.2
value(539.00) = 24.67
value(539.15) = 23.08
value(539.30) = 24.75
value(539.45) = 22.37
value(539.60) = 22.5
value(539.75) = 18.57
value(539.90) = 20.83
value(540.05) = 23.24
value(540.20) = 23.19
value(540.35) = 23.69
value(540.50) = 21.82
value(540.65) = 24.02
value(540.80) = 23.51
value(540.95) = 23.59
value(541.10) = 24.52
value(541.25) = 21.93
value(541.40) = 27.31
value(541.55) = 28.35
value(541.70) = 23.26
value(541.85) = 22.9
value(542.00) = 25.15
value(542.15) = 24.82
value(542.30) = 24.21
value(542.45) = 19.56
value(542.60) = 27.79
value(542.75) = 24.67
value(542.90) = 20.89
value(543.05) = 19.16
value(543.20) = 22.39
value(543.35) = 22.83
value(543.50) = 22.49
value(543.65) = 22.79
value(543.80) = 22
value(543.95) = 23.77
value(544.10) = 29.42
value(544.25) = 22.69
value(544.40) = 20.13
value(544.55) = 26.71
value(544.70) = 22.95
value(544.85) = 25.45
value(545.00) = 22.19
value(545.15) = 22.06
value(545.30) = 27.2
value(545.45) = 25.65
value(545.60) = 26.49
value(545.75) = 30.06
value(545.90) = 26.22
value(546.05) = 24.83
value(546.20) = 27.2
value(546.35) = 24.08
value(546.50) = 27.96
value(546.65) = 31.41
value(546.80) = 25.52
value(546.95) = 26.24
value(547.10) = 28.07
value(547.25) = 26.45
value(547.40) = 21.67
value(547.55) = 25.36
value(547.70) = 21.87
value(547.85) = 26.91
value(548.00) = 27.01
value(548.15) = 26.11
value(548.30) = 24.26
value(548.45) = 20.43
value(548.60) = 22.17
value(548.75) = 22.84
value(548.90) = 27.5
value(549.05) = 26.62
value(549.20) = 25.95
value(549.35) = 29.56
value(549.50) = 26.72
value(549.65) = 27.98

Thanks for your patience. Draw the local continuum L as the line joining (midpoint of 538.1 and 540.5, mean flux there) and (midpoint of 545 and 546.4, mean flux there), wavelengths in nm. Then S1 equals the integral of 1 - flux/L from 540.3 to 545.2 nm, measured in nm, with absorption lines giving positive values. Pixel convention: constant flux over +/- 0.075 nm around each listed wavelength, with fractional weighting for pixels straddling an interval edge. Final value 0.17 nm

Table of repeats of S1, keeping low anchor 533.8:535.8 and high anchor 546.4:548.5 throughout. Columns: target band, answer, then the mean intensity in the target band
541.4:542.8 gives 0.040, 24.7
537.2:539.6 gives 0.231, 22.8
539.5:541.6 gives 0.168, 23.3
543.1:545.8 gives 0.142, 24.2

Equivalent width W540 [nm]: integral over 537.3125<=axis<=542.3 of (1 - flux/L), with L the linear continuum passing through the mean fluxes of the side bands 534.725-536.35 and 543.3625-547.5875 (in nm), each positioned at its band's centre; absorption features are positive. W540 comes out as 0.45 nm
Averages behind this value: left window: 25.7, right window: 25.2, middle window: 23.2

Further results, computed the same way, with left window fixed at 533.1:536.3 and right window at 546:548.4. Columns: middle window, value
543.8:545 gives 0.07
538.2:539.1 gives 0.04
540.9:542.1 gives 0.03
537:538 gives 0.13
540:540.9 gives 0.07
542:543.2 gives 0.11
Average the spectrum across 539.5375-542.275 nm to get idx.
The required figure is 23.5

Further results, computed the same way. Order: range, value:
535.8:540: 22.6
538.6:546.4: 24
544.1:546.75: 25.6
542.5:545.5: 23.6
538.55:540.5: 23.2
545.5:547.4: 26.8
